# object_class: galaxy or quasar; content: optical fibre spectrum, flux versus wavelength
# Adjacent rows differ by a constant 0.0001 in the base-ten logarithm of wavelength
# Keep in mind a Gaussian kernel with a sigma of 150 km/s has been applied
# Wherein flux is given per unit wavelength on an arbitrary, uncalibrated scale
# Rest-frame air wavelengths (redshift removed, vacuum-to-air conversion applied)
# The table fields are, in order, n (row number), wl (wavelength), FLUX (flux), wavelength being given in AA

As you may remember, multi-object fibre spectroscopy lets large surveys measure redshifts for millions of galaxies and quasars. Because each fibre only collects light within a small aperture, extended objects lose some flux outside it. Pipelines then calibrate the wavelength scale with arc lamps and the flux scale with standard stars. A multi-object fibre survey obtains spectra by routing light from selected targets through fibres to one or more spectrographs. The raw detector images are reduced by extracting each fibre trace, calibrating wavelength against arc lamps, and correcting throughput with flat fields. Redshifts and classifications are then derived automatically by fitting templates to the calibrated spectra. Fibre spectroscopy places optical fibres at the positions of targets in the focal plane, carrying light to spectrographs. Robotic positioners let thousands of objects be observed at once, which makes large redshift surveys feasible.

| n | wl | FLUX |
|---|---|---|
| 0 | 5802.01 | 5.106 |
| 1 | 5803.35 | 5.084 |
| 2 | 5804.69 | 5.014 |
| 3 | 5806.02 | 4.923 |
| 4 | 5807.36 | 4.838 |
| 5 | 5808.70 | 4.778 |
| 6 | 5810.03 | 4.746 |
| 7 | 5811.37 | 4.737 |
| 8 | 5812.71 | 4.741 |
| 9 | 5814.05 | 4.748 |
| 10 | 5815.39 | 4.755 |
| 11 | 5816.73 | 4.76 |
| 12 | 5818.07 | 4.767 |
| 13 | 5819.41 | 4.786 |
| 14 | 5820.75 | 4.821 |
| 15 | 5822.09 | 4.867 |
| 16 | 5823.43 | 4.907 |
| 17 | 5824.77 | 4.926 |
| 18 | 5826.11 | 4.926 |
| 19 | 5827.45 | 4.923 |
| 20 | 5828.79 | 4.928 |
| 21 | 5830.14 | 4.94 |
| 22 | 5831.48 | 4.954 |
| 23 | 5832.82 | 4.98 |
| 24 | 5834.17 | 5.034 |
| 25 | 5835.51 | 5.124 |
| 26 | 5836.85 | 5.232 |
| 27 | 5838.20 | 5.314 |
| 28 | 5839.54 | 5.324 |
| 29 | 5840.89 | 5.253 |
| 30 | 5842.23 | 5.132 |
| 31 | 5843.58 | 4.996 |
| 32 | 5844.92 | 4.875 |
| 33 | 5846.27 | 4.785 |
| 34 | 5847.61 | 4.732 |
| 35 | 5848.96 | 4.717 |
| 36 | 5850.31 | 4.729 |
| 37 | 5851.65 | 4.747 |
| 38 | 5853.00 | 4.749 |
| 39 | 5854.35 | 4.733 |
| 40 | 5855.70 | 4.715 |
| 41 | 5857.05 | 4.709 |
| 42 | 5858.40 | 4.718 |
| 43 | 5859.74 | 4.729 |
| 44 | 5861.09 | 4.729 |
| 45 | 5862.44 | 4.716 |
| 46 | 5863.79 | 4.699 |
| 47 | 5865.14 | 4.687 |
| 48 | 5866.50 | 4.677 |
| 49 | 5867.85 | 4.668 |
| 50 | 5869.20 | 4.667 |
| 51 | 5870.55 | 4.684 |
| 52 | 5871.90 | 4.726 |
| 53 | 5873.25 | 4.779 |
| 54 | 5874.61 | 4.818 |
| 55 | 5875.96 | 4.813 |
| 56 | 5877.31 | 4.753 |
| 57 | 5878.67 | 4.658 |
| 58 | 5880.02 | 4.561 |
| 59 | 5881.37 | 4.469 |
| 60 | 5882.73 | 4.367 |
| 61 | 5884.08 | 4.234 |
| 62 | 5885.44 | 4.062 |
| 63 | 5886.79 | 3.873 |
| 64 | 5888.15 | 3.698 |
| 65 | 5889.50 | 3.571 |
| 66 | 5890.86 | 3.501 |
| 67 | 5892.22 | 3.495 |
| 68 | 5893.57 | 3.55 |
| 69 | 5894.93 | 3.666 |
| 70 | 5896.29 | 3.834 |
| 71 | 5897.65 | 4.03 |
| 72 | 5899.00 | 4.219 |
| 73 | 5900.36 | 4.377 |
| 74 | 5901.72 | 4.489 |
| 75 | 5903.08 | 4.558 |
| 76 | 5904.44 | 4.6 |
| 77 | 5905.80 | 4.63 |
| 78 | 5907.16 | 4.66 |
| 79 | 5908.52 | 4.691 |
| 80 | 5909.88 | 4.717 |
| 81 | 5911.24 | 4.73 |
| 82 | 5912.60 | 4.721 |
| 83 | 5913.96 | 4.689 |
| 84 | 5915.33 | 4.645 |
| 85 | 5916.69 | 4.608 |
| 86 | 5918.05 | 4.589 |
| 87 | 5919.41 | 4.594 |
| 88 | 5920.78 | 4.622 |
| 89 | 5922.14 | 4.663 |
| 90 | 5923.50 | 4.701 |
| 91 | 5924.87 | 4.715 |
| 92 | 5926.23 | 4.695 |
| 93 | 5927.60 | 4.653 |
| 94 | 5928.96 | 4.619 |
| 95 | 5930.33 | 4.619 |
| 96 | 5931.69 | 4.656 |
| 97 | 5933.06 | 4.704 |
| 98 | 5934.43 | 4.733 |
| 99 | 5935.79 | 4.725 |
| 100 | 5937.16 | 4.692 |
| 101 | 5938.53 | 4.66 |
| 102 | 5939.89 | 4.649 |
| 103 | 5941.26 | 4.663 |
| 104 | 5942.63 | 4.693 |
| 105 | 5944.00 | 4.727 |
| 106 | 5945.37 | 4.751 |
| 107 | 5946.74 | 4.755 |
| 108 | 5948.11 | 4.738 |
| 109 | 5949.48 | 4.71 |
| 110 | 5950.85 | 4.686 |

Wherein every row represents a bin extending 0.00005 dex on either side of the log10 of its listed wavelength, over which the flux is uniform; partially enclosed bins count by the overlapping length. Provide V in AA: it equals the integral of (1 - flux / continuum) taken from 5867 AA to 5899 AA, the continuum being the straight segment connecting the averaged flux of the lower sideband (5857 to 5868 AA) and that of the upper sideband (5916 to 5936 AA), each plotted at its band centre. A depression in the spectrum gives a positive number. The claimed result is 3.1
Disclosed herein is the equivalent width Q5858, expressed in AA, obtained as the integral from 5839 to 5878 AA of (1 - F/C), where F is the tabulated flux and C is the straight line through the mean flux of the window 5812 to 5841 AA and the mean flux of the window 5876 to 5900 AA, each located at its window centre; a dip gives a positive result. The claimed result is -2.71 AA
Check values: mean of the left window 4.95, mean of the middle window 4.79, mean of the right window 4.06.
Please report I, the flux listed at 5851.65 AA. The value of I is 4.747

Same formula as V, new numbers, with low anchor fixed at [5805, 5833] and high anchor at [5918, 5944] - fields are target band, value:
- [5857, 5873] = 0.24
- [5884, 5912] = 3.37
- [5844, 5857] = 0.11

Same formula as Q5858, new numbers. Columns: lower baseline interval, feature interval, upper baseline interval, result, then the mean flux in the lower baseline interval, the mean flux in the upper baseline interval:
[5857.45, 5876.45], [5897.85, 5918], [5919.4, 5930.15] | 0.4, 4.72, 4.66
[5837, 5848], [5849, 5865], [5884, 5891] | -0.2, 5.07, 3.81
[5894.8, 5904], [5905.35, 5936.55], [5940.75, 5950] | -1.6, 4.21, 4.72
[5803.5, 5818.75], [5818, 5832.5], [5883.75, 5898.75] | -0.8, 4.81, 3.78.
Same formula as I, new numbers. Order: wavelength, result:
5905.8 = 4.63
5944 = 4.727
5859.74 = 4.729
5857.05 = 4.709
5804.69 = 5.014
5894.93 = 3.666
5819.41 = 4.786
